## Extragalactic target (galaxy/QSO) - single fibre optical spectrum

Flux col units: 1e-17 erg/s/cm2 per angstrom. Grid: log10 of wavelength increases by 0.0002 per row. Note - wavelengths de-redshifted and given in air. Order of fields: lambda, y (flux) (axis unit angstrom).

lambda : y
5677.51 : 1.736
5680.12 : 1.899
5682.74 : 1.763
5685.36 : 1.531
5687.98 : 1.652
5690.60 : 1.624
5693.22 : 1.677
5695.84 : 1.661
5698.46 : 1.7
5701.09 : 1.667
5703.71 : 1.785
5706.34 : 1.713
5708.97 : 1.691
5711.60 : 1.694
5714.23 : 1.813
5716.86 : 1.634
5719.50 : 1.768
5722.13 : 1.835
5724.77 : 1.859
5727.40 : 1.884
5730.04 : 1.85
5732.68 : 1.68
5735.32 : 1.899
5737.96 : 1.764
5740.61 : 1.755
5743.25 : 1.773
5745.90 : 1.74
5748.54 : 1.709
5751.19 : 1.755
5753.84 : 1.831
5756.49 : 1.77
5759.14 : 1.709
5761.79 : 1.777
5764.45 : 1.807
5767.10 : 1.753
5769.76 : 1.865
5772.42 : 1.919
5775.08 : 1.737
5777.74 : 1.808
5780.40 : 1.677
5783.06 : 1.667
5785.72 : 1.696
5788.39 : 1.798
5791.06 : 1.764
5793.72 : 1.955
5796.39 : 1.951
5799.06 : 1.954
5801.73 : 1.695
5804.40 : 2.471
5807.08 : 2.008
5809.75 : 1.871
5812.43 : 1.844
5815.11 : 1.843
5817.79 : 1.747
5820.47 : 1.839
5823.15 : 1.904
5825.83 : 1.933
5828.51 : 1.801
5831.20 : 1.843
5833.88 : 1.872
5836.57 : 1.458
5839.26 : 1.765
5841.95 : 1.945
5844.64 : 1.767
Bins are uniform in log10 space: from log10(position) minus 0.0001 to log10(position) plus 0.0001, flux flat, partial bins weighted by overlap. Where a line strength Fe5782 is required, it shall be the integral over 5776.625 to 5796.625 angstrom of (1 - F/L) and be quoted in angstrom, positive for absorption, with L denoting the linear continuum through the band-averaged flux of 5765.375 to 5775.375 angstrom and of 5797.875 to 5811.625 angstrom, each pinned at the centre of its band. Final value 1.3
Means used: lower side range 1.83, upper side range 1.99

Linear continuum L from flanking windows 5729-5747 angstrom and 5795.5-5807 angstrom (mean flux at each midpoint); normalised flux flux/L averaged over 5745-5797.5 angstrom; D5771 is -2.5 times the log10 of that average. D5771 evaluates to 0.071 mag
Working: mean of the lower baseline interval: 1.78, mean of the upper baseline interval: 2.02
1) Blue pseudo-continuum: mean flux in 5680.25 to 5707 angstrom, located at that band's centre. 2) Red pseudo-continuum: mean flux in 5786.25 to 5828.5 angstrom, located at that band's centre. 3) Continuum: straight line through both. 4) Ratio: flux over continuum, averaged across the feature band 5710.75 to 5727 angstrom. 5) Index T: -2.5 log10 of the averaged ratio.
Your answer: -0.03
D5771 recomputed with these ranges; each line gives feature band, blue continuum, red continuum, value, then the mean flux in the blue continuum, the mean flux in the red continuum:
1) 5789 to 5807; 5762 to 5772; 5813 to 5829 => -0.073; 1.81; 1.85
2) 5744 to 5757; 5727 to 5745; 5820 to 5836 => 0.025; 1.79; 1.85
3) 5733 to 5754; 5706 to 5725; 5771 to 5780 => 0.002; 1.75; 1.81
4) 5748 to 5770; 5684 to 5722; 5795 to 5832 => 0.017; 1.69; 1.91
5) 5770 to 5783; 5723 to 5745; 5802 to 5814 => 0.084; 1.81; 2.01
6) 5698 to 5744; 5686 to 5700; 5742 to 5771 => -0.036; 1.66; 1.77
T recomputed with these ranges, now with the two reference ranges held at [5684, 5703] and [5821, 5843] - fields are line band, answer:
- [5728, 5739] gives -0.067 mag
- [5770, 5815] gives -0.057 mag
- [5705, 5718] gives -0.025 mag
